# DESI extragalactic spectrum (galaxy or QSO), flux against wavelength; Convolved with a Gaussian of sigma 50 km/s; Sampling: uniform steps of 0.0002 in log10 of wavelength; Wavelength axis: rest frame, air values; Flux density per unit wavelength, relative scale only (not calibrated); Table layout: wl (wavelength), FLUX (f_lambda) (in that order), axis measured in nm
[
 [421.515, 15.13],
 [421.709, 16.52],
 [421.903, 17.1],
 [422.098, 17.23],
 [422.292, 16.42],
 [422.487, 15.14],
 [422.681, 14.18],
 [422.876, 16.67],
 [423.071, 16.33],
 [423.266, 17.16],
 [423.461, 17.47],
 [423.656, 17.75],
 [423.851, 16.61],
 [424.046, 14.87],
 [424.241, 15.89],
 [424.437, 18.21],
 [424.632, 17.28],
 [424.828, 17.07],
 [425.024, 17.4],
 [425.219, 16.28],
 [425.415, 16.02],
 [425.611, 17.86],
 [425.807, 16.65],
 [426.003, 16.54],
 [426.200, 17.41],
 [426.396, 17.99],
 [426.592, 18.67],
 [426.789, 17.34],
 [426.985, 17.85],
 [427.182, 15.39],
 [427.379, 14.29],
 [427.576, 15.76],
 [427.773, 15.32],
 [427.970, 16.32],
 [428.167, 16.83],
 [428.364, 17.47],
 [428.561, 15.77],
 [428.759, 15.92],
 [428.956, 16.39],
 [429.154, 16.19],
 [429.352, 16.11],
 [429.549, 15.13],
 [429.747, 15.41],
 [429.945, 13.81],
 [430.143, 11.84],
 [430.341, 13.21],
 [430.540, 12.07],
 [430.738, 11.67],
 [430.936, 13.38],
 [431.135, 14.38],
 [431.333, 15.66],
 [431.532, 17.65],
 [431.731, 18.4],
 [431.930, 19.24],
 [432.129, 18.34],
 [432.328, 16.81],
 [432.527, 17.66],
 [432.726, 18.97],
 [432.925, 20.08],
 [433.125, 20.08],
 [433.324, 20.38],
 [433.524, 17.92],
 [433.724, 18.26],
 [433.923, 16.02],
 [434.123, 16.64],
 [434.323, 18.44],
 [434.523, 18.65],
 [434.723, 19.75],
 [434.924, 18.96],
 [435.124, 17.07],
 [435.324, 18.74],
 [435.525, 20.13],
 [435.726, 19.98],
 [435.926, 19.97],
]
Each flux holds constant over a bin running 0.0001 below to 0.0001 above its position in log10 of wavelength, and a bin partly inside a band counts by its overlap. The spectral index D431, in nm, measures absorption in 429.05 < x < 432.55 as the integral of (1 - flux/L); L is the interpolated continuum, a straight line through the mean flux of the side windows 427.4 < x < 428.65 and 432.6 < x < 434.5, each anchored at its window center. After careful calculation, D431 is 0.41 nm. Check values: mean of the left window 16.1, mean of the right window 18.5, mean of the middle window 15.3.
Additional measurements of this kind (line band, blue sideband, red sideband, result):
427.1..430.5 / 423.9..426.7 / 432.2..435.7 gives 0.446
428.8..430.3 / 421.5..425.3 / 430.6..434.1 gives 0.185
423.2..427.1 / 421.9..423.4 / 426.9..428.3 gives -0.241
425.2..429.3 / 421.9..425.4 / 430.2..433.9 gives 0.026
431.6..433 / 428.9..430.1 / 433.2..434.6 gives -0.114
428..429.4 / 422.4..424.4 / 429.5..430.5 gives -0.215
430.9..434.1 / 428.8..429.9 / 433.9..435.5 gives -0.101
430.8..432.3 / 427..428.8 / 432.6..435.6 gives 0.083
